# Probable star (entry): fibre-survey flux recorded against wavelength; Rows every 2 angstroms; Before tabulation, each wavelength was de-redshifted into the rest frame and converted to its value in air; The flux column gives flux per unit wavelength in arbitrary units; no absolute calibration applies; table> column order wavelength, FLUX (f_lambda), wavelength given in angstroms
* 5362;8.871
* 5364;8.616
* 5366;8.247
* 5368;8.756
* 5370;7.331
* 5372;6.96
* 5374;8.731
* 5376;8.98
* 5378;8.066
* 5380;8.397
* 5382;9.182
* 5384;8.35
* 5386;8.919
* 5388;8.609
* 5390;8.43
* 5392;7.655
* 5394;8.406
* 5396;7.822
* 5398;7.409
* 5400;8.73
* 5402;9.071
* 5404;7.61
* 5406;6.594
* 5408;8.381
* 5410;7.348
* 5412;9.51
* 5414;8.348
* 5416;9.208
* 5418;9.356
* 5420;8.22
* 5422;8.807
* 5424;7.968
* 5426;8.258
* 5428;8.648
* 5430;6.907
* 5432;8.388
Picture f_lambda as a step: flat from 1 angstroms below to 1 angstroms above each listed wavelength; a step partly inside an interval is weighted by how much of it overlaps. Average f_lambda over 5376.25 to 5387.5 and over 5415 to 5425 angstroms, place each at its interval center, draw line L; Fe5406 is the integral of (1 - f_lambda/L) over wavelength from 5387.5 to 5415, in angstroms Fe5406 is 1.7 angstroms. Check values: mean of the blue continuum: 8.61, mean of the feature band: 8.13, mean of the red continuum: 8.71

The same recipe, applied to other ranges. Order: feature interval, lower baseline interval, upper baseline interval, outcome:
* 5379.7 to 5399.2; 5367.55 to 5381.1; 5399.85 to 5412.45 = -0.5 angstroms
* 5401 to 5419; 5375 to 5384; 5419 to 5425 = 0.1 angstroms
